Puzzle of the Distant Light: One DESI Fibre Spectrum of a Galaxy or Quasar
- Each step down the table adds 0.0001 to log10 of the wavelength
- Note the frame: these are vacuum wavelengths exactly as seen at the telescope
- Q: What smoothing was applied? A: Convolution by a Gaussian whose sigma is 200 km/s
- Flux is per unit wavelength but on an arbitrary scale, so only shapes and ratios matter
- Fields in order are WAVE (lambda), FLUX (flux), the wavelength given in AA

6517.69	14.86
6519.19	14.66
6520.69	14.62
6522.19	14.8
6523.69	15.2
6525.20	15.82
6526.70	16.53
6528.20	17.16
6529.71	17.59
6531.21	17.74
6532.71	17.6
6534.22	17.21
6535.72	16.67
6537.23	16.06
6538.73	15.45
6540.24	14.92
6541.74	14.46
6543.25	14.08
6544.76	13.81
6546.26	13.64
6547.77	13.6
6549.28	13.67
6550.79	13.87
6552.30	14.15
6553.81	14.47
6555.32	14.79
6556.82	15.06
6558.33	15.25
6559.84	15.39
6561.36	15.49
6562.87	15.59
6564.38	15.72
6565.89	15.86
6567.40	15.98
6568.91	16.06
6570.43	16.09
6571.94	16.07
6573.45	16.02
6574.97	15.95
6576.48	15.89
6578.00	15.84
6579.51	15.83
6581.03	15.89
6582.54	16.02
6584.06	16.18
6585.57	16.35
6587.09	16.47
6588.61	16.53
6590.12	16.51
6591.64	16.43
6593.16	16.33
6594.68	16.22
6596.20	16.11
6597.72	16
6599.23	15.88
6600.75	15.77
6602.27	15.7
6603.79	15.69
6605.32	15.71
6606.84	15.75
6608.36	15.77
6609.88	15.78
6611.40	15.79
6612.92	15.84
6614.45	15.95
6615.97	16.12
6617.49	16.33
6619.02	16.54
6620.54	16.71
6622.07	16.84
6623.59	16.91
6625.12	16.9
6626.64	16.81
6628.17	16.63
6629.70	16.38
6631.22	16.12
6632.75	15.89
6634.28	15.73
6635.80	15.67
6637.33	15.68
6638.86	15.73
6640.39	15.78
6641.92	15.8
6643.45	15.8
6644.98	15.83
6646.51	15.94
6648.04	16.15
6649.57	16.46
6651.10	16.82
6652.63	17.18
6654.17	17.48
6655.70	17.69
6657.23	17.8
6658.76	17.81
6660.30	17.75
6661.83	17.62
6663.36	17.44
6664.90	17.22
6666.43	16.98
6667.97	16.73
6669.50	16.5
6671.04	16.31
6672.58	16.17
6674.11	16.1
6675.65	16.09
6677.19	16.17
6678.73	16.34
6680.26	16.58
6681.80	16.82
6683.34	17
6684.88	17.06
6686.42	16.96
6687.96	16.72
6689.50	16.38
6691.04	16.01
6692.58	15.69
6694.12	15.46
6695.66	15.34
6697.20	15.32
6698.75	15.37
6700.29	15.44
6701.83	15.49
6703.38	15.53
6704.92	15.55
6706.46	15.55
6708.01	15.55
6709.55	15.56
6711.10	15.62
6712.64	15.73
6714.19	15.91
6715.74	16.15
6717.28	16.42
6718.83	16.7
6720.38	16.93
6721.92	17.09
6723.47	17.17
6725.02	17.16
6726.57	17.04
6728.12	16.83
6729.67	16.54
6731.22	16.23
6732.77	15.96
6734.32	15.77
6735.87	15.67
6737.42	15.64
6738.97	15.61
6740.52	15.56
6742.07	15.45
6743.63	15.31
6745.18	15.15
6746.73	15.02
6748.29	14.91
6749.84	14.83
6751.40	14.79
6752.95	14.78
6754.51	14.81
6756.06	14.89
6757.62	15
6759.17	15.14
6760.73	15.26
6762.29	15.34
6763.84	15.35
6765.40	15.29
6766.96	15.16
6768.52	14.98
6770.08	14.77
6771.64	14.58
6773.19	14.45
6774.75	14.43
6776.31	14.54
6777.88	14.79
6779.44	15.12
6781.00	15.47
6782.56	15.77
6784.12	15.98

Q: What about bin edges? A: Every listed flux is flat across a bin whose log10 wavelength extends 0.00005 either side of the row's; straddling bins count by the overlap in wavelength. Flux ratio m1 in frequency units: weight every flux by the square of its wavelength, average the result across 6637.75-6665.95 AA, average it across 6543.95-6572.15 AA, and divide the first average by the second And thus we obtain 1.15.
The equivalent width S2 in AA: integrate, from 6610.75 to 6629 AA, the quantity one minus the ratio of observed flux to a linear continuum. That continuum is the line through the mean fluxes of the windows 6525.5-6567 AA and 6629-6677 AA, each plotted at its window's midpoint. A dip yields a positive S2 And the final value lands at -0.3 AA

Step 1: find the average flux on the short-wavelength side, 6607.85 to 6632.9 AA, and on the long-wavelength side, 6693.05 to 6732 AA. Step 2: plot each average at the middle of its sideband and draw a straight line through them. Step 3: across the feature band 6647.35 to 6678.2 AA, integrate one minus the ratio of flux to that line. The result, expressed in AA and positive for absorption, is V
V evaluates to -1.4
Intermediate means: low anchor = 16.3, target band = 16.9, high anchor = 16.1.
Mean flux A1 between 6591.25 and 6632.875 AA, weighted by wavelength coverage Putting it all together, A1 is 16.2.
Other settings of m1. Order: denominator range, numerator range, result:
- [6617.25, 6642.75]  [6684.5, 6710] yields 0.99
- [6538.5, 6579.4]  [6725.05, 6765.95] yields 1.09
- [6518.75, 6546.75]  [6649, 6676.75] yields 1.13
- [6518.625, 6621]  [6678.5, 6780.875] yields 1.05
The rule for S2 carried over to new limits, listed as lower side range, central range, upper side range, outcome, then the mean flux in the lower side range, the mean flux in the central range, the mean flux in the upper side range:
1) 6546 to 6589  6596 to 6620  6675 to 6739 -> -0.4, 15.4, 15.9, 16.2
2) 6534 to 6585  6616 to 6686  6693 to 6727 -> -3.8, 15.3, 16.6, 16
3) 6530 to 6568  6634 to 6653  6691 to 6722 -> -0.5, 15.2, 16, 15.8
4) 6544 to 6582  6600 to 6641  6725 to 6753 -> -2.0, 15.2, 16.1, 15.7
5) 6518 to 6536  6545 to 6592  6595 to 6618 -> 1.7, 16.3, 15.5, 15.9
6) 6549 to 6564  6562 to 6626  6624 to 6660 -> -2.3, 14.8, 16.1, 16.5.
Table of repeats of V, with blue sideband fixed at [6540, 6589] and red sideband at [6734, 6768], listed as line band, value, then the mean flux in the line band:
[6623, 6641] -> -1.1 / 16.2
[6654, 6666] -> -1.8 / 17.6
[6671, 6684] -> -1.0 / 16.4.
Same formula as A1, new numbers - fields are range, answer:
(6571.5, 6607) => 16.1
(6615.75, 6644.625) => 16.2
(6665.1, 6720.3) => 16.1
